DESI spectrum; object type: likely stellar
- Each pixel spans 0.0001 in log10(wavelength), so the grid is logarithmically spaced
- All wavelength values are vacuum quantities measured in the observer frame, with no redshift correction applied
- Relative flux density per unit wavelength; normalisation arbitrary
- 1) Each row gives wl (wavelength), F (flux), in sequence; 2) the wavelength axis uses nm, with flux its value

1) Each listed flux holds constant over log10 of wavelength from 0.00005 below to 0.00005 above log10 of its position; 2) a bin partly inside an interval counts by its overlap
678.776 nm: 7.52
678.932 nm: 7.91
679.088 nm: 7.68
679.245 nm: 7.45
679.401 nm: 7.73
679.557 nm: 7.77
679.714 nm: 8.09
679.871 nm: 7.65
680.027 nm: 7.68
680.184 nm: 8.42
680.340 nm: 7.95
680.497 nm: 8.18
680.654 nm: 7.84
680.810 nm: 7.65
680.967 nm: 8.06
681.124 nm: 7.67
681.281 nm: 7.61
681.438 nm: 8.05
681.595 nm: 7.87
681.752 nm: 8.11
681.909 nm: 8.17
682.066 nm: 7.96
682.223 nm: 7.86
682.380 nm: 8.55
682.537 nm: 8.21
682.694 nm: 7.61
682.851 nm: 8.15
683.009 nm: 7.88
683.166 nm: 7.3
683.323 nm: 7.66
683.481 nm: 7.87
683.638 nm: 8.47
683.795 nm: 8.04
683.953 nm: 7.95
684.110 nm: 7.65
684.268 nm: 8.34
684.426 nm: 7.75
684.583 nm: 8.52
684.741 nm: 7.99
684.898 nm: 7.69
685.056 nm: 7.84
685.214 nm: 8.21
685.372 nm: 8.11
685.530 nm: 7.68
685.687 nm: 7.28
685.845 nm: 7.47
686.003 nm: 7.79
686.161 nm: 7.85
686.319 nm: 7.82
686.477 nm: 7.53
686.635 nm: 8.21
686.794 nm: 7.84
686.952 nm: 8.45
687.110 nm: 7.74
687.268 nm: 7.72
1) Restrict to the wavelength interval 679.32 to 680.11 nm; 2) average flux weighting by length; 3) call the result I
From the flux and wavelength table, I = 7.79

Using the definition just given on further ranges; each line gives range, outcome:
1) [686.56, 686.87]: 8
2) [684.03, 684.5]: 7.91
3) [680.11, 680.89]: 8.01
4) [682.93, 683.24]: 7.59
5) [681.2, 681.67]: 7.84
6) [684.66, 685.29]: 7.93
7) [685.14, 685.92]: 7.75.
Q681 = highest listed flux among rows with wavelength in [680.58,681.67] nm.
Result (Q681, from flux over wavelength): 8.06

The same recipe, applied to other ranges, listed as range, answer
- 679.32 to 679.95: 8.09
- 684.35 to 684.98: 8.52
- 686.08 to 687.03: 8.45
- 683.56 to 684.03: 8.47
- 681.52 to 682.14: 8.17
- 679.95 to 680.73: 8.42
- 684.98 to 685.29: 8.21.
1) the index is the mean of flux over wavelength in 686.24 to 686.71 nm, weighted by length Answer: 7.85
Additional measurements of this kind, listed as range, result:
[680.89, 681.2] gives 7.86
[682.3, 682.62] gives 8.38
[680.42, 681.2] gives 7.88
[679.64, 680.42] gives 7.96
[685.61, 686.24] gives 7.6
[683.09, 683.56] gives 7.61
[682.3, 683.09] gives 8.08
